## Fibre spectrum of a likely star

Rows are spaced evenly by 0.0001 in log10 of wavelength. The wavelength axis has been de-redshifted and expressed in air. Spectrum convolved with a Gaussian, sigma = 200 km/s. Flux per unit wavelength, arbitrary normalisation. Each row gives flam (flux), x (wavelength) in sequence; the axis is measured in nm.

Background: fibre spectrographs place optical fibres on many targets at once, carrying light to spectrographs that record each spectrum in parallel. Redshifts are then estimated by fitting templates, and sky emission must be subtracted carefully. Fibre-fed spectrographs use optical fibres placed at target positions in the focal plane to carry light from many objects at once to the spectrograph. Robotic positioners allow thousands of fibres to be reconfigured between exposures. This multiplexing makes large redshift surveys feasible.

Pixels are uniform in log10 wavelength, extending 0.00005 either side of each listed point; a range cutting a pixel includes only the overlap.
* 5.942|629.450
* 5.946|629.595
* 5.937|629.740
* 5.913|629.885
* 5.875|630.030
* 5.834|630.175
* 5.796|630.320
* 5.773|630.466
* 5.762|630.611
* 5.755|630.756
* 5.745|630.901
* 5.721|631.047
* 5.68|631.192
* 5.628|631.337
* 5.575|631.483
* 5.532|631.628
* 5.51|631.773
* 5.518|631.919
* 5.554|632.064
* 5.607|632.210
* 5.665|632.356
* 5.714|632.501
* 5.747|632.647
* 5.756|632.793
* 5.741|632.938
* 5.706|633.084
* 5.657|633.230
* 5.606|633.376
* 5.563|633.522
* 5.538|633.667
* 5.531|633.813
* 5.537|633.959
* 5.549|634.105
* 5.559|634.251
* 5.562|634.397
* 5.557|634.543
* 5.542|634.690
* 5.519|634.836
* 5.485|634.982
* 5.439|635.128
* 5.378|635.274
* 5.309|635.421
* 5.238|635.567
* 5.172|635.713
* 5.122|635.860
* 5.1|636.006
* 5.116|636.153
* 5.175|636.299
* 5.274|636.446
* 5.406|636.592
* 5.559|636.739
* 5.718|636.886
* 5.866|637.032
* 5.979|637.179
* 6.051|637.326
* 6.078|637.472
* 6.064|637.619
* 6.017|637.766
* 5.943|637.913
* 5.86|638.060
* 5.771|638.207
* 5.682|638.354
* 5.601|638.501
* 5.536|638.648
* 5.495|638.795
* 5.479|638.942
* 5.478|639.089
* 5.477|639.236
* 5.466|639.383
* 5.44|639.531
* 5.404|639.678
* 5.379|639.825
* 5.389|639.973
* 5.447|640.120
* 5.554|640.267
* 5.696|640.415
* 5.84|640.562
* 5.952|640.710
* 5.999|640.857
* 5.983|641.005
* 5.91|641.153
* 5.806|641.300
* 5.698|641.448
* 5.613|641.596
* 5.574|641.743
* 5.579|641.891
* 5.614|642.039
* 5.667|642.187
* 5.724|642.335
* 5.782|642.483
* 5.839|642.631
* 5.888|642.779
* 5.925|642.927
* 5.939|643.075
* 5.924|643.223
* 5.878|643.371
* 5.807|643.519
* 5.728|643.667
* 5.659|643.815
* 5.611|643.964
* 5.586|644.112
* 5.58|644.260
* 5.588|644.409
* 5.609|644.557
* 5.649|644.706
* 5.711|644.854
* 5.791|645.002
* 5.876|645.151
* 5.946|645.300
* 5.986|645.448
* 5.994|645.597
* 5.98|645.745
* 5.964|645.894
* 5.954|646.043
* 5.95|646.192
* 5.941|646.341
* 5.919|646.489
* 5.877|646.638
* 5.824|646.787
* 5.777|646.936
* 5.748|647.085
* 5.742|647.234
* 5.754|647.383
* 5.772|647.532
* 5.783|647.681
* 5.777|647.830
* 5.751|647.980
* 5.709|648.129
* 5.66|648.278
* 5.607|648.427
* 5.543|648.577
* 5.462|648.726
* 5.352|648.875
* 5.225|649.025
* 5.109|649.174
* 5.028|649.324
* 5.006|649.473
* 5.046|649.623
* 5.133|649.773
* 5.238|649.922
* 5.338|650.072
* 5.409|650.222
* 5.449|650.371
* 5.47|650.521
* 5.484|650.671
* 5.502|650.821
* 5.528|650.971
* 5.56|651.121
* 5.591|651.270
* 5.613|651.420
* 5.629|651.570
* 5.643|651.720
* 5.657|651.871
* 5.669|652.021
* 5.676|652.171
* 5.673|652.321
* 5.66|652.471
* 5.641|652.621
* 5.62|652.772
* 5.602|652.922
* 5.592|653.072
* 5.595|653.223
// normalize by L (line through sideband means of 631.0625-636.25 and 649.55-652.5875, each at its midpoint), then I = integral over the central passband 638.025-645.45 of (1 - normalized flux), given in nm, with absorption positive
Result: -0.245 nm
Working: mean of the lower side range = 5.52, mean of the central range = 5.69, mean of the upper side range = 5.5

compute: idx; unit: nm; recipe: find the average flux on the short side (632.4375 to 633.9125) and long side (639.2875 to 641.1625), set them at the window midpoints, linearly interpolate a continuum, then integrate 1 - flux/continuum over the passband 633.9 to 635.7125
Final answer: 0.06 nm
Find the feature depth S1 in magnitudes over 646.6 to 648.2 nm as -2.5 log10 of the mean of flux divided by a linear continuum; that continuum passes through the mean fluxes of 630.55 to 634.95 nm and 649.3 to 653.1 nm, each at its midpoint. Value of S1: -0.05 mag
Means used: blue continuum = 5.62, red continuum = 5.48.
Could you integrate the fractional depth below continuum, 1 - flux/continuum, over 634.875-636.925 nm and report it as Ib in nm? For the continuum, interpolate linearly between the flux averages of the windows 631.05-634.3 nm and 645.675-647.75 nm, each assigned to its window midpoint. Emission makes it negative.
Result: 0.13 nm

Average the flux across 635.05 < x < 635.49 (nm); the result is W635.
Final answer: 5.37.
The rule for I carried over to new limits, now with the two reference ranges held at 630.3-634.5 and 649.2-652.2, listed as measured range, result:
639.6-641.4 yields -0.05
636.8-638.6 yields -0.10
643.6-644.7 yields -0.02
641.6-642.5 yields -0.02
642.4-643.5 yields -0.07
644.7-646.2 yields -0.11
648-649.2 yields -0.01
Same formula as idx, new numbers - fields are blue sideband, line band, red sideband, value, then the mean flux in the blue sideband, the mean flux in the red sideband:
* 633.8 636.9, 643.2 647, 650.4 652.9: -0.203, 5.39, 5.6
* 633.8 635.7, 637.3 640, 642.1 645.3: -0.034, 5.47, 5.75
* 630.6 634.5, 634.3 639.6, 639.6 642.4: 0.092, 5.63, 5.67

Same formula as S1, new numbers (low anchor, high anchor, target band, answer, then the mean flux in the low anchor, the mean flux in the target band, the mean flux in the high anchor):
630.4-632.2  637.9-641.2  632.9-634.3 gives 0.01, 5.65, 5.6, 5.63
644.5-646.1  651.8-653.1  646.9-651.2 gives 0.05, 5.86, 5.48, 5.65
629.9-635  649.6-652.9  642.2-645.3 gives -0.04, 5.64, 5.76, 5.52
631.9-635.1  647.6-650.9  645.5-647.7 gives -0.08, 5.6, 5.87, 5.41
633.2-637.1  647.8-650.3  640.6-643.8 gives -0.08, 5.44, 5.8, 5.37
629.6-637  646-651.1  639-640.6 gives 0.01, 5.57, 5.5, 5.55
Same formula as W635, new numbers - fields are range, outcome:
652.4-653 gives 5.63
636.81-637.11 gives 5.79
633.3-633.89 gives 5.56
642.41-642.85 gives 5.84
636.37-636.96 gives 5.49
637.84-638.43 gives 5.81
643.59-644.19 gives 5.65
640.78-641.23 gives 5.97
